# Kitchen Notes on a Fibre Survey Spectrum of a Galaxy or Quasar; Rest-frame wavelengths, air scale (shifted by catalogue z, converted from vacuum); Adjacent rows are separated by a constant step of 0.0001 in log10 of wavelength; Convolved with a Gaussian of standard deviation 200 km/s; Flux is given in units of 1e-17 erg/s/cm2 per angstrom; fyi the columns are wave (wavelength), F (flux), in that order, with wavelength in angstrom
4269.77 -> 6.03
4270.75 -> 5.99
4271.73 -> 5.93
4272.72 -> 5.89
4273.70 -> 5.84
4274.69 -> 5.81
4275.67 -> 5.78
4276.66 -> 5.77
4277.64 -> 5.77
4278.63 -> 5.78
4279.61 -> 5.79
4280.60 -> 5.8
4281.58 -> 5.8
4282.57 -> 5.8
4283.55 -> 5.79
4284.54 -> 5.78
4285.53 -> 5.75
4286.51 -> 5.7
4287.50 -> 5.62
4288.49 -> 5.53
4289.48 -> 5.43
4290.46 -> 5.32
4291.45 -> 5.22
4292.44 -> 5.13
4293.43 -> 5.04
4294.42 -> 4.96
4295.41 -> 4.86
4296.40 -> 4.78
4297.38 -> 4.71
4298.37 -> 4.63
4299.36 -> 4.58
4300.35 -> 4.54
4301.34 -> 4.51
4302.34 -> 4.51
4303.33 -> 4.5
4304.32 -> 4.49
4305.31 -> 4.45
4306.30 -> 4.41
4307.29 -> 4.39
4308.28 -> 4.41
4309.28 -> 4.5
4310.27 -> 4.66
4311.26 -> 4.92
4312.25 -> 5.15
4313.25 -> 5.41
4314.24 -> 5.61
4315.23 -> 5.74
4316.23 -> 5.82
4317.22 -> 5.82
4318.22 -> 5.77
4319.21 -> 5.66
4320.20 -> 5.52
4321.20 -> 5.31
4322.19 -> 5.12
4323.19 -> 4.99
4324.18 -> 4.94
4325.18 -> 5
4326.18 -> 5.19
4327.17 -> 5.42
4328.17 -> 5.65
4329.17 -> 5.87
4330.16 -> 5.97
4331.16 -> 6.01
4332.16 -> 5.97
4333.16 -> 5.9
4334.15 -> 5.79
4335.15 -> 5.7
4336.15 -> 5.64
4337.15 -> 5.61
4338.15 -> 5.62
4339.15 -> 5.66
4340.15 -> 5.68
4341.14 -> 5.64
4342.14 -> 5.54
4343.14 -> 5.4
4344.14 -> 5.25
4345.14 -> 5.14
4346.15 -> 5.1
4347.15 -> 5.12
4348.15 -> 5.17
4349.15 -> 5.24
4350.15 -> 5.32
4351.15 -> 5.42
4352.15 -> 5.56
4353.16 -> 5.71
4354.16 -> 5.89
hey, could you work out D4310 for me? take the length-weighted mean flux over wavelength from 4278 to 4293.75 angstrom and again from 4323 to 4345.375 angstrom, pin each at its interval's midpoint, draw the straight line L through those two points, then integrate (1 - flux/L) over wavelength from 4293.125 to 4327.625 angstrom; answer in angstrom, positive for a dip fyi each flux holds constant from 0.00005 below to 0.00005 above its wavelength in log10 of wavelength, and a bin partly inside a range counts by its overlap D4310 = 3.7 angstrom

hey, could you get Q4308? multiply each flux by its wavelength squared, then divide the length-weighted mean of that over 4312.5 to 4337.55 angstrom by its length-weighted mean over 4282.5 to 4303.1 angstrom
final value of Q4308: 1.10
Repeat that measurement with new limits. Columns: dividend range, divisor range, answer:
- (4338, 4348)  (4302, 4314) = 1.17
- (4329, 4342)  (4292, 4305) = 1.25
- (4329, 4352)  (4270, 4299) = 1.03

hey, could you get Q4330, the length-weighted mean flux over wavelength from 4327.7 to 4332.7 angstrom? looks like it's 5.89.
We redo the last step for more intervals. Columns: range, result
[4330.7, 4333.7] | 5.96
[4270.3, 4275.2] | 5.89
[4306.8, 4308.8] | 4.39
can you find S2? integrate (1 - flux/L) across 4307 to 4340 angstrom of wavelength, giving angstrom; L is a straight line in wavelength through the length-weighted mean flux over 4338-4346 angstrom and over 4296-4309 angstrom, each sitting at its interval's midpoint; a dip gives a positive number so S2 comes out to -2.6 angstrom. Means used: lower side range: 4.53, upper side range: 5.47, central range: 5.43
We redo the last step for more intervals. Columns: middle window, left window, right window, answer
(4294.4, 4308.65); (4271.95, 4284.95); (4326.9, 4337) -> 3.0 angstrom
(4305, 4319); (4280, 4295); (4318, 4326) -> 0.6 angstrom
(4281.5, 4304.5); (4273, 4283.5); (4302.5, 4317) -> 1.2 angstrom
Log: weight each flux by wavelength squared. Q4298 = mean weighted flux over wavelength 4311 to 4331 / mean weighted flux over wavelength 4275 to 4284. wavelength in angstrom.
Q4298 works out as 0.96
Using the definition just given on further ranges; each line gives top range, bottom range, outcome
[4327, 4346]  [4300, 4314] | 1.23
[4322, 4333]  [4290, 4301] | 1.14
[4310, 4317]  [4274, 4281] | 0.95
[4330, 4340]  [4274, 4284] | 1.02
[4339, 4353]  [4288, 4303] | 1.12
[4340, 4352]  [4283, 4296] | 1.02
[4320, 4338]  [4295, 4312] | 1.22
